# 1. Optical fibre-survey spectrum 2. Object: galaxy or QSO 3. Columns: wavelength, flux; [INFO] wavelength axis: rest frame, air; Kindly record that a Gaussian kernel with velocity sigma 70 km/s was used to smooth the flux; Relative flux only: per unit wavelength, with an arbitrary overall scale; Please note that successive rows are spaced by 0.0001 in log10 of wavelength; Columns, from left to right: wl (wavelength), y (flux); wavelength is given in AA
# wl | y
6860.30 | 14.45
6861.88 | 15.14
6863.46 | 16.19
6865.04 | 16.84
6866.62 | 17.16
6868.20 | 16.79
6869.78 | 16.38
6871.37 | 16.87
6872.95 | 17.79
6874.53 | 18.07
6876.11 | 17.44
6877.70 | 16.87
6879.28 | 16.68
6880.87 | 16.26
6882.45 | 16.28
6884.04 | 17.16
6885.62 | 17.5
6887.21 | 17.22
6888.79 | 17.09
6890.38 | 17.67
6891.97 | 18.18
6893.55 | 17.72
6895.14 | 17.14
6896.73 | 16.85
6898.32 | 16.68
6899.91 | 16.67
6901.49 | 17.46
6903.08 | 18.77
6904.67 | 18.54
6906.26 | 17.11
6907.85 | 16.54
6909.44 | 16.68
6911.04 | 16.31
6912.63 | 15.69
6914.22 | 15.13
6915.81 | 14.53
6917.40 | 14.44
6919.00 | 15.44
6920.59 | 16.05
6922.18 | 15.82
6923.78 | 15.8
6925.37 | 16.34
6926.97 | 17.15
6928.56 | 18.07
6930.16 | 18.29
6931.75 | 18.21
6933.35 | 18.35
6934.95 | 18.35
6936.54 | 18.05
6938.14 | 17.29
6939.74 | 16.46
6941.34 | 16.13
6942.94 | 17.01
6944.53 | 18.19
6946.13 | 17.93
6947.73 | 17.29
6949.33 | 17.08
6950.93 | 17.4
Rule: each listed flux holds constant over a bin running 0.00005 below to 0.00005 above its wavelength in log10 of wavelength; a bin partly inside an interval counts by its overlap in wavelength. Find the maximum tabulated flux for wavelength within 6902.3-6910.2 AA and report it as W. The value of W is 18.77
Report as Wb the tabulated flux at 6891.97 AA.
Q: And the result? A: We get 18.18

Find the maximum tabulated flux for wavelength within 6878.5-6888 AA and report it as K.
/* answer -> 17.5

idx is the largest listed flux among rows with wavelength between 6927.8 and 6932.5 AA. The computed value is 18.29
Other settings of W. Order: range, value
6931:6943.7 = 18.35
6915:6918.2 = 14.53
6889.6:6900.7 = 18.18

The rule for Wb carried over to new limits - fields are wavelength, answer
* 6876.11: 17.44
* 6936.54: 18.05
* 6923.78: 15.8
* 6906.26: 17.11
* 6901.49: 17.46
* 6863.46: 16.19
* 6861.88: 15.14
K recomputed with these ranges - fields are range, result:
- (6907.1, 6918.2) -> 16.68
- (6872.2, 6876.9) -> 18.07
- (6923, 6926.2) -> 16.34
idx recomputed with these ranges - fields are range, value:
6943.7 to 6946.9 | 18.19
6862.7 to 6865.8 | 16.84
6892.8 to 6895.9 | 17.72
